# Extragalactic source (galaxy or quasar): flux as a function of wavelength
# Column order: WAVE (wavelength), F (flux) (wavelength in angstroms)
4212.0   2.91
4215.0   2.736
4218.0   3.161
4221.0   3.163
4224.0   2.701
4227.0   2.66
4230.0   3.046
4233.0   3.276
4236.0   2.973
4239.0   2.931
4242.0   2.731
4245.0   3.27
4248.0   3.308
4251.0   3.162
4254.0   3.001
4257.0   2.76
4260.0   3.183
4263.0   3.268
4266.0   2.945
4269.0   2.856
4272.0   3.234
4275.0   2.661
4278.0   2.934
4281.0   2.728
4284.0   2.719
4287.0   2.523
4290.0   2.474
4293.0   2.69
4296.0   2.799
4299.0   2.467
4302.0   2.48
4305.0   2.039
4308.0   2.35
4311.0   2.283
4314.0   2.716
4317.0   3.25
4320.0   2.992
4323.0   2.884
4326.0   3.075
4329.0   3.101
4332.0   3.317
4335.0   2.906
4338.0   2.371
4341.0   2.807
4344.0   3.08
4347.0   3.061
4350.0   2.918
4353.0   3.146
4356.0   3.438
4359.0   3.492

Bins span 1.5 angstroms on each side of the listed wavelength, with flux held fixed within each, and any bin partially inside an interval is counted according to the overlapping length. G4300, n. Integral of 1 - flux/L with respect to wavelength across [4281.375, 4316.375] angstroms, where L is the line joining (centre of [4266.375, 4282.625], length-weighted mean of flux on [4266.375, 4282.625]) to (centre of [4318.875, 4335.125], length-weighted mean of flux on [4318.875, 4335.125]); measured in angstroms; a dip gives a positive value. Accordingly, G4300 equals 5.1 angstroms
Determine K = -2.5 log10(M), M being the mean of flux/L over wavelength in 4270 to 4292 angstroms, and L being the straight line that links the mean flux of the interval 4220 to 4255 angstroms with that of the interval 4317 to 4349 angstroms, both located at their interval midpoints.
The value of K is 0.092 mag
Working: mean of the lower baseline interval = 3.02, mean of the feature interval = 2.75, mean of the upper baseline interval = 2.97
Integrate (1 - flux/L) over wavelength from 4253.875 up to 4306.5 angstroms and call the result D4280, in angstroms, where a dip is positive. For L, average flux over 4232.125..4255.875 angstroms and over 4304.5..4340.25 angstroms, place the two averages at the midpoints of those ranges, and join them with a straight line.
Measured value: 3.4 angstroms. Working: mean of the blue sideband 3.07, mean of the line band 2.76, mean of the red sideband 2.79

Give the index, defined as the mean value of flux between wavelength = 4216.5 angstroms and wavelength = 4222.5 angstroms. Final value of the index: 3.16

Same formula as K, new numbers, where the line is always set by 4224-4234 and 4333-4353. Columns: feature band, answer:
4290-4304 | 0.13 mag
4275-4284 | 0.05 mag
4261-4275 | -0.04 mag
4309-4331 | 0.00 mag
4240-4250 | -0.06 mag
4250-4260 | -0.03 mag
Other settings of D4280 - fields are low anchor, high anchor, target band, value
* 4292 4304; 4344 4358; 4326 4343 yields 0.26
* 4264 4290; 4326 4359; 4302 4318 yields 2.34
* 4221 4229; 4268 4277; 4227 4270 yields -2.75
